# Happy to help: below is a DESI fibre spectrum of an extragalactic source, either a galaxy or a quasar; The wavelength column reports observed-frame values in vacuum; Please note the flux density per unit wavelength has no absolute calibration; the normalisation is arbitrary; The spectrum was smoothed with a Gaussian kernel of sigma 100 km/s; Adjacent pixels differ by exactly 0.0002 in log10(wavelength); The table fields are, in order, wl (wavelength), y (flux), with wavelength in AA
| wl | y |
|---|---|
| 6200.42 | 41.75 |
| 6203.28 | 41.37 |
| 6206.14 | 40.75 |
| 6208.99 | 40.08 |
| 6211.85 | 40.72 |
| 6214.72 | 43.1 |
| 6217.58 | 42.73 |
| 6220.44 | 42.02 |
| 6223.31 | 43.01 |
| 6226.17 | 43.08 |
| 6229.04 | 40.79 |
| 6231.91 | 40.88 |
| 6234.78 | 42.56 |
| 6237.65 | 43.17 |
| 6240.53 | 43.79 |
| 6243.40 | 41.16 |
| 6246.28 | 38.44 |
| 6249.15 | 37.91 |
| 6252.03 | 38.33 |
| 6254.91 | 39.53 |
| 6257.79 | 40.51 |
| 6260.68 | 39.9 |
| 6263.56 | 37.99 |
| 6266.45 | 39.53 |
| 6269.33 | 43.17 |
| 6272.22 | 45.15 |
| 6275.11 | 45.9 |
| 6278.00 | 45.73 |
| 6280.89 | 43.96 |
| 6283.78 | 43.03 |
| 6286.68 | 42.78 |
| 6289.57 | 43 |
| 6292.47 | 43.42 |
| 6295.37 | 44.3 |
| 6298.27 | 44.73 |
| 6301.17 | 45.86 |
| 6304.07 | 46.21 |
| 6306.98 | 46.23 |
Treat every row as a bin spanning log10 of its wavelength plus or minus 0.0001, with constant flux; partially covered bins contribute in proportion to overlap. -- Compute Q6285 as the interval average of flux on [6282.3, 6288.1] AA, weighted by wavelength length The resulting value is 42.9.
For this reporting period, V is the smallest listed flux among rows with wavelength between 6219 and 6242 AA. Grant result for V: 40.79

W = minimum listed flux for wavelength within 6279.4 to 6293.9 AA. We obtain 42.78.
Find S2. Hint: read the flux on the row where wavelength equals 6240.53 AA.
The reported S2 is 43.79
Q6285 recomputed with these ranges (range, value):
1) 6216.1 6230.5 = 42.3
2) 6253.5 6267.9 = 39.5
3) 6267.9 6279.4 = 45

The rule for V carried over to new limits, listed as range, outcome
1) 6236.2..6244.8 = 41.16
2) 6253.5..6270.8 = 37.99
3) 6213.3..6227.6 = 42.02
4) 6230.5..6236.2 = 40.88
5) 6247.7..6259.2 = 37.91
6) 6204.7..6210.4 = 40.08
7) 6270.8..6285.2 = 43.03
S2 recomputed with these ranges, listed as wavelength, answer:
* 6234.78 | 42.56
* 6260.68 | 39.9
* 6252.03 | 38.33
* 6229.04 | 40.79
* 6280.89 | 43.96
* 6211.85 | 40.72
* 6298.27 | 44.73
